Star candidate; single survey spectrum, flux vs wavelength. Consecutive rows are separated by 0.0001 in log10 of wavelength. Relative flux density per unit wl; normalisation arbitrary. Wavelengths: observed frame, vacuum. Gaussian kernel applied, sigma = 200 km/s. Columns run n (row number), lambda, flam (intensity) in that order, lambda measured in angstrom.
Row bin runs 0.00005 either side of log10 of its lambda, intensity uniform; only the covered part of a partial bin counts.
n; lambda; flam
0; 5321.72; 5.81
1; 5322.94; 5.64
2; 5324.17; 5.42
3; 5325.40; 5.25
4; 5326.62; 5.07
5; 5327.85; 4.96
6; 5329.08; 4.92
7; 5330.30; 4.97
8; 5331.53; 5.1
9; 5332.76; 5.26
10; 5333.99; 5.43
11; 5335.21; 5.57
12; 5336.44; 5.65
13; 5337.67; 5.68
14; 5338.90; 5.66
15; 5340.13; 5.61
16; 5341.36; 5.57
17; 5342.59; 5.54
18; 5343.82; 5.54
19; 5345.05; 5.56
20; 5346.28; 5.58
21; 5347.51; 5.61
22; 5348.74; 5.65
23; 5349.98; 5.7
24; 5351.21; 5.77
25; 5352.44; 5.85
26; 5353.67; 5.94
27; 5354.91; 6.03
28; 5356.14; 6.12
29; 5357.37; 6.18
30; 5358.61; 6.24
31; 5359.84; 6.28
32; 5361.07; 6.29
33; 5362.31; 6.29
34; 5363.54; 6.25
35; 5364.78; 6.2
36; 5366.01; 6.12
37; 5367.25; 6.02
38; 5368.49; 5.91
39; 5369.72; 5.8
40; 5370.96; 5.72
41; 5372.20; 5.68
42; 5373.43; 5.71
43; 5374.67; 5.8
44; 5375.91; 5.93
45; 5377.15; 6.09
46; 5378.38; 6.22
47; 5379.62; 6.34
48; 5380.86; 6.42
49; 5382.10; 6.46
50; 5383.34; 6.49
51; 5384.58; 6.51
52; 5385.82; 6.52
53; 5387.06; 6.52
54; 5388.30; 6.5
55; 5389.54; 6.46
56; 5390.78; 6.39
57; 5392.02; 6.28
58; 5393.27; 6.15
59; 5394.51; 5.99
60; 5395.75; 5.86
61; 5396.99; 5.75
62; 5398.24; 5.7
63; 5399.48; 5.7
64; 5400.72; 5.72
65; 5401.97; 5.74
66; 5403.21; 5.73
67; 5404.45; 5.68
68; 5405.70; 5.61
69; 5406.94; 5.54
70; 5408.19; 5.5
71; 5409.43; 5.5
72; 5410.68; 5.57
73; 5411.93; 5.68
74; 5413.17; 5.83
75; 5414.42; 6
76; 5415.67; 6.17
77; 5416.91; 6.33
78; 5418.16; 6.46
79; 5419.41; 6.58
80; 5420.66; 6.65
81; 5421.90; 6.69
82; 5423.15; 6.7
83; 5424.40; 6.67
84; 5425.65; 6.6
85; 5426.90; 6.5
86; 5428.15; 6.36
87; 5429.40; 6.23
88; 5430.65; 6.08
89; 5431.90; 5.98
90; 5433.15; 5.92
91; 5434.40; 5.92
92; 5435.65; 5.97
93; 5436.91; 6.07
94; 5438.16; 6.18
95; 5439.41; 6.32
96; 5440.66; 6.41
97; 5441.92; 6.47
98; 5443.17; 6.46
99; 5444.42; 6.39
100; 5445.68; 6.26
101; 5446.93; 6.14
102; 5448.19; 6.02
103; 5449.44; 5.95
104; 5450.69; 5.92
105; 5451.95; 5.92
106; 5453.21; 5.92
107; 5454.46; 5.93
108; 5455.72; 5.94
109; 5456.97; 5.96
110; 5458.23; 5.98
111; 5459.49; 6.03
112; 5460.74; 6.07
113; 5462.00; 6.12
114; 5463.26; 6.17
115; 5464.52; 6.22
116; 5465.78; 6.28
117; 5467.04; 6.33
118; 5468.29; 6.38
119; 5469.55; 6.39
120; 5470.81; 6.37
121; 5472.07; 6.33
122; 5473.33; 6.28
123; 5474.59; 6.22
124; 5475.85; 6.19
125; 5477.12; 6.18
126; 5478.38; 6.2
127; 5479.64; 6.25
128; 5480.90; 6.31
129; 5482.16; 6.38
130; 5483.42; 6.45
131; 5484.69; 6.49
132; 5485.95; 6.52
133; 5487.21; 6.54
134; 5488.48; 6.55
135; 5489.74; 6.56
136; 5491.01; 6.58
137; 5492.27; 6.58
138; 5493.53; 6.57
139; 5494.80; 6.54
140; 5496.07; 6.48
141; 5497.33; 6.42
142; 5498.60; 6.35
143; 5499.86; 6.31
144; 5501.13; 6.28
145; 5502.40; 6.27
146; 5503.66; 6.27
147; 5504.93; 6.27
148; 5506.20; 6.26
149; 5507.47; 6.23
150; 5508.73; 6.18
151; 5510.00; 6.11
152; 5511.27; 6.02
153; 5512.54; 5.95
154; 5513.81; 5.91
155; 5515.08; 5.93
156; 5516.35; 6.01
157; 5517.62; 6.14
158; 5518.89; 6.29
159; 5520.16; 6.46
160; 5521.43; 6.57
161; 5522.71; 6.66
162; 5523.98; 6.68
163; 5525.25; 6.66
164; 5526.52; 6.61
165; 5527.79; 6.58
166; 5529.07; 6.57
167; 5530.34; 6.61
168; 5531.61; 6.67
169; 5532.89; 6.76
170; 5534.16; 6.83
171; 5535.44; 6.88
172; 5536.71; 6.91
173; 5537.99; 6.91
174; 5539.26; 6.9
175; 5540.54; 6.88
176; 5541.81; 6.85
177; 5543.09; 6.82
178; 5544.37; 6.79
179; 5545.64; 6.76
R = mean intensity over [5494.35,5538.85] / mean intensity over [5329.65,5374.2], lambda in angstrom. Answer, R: 1.1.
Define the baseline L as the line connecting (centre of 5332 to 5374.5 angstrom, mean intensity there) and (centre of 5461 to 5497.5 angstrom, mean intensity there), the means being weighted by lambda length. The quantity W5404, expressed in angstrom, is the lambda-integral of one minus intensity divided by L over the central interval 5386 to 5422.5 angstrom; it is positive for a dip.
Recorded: 0.2 angstrom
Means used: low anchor 5.82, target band 6.02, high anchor 6.37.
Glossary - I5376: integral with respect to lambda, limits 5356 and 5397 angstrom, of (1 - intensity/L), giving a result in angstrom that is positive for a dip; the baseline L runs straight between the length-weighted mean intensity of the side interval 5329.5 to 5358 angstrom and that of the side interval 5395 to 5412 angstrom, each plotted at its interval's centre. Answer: -3.8 angstrom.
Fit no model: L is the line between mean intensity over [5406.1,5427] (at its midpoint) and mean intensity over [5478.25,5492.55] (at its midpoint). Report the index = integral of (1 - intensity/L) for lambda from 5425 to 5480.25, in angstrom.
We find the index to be 1.2 angstrom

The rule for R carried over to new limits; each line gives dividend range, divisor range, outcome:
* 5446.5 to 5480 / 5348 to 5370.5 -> 1.02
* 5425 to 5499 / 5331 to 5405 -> 1.05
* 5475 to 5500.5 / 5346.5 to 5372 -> 1.07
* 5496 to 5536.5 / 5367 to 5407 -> 1.06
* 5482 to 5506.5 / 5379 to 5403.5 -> 1.04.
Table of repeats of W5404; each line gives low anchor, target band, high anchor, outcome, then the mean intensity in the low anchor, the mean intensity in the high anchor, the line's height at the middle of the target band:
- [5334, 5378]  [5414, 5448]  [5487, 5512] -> -1.1 angstrom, 5.86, 6.36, 6.12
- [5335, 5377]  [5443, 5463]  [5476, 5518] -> 0.4 angstrom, 5.86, 6.3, 6.17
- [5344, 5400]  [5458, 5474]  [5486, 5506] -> 0.3 angstrom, 6.05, 6.44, 6.34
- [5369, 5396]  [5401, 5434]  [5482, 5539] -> 0.9 angstrom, 6.18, 6.44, 6.25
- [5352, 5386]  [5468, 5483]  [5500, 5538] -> 0.1 angstrom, 6.12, 6.41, 6.32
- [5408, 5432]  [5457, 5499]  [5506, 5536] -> -0.1 angstrom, 6.22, 6.4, 6.32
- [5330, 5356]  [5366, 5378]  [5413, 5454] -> -0.1 angstrom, 5.6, 6.25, 5.81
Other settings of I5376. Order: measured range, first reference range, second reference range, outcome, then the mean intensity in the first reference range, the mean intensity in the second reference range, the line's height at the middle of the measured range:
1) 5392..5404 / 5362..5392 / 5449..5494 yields 0.7 angstrom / 6.18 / 6.25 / 6.2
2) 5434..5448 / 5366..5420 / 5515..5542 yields 0.0 angstrom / 6.01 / 6.62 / 6.23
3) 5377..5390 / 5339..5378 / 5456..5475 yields -1.0 angstrom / 5.89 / 6.21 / 5.96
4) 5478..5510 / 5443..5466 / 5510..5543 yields -0.3 angstrom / 6.08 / 6.53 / 6.32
